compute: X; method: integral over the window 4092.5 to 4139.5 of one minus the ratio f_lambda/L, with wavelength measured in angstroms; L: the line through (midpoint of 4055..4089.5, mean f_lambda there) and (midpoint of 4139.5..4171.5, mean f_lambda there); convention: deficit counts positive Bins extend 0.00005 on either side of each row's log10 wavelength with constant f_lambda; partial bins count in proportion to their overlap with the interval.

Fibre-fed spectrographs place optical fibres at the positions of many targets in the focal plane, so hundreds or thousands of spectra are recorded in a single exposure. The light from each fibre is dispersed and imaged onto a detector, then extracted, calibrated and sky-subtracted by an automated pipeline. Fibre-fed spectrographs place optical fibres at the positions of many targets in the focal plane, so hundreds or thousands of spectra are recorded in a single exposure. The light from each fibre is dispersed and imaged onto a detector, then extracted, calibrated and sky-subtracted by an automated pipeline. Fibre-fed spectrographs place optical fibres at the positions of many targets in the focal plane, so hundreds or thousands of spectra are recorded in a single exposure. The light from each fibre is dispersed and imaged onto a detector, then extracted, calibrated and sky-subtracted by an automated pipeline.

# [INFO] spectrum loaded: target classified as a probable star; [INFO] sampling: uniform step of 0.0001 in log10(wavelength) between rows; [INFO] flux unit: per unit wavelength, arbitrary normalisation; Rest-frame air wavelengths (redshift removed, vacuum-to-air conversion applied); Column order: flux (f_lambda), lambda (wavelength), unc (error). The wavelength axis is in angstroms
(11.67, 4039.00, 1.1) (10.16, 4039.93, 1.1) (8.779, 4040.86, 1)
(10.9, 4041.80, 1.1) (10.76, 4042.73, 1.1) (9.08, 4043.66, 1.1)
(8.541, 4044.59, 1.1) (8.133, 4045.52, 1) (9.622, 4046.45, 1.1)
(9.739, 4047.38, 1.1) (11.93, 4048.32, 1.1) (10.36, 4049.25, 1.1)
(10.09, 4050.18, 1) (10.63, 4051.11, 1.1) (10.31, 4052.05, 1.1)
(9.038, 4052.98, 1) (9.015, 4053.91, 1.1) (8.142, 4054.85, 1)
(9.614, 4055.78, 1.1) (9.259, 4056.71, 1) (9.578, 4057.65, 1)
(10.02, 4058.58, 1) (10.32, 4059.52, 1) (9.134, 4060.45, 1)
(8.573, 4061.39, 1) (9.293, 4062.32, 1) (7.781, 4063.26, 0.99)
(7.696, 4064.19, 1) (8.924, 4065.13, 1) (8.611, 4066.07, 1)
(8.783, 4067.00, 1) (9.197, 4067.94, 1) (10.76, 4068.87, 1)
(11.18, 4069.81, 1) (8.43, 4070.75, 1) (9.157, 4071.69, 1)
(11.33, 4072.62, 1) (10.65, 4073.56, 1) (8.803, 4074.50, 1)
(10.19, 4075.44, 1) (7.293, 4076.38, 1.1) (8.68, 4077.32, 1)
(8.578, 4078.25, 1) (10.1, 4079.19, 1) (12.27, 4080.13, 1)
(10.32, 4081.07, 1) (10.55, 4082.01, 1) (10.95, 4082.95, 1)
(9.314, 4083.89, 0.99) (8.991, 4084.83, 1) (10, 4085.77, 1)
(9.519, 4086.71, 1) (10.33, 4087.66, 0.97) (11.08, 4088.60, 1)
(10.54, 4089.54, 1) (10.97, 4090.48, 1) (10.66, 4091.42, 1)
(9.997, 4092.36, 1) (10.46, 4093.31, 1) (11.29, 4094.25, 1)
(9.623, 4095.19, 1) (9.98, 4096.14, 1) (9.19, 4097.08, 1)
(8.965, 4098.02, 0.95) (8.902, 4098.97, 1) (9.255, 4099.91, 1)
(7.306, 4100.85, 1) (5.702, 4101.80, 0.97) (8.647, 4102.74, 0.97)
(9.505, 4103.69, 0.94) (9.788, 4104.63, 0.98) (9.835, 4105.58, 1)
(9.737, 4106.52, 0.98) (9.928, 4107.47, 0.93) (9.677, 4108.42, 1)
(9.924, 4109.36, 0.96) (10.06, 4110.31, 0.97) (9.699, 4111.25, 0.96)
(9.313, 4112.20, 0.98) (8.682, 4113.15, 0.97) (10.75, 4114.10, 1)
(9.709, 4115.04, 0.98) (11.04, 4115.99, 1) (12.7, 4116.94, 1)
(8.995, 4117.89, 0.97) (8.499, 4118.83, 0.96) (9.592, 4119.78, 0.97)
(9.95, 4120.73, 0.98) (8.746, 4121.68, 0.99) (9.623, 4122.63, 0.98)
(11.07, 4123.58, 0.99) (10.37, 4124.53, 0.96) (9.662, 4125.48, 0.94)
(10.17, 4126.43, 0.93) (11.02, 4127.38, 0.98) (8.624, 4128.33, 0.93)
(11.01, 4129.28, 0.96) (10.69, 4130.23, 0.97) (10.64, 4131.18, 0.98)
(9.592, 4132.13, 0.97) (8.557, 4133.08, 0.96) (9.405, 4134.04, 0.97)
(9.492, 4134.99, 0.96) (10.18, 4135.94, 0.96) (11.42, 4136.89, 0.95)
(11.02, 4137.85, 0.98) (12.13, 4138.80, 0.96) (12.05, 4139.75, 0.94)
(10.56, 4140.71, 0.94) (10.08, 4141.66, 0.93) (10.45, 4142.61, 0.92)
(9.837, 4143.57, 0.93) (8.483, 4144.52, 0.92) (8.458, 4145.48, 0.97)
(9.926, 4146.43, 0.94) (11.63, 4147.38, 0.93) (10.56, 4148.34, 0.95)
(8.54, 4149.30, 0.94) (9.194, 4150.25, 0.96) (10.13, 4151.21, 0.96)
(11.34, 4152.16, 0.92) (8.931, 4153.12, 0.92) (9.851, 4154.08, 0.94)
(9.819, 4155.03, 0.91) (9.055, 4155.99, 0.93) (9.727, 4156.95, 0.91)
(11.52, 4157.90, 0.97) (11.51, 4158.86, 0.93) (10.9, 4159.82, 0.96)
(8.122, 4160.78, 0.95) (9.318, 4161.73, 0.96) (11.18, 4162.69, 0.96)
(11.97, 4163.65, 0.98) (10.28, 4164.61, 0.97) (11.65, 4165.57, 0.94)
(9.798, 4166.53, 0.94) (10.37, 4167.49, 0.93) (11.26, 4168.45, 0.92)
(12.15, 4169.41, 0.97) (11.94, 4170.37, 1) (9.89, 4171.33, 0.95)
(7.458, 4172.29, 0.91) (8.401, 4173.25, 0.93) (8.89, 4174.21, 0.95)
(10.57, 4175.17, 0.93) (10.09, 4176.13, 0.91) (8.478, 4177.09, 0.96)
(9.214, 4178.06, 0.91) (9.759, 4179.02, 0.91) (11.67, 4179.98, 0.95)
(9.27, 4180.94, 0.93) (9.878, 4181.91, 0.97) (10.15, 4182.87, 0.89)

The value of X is 0.7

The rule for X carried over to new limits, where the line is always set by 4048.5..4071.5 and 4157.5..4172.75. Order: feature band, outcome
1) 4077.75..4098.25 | -1.0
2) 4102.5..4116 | 0.3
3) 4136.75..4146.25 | -0.1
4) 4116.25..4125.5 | 0.1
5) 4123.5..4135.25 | 0.2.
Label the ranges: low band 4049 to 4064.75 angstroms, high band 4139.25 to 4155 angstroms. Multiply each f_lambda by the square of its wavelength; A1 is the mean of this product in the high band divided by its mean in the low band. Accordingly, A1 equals 1.1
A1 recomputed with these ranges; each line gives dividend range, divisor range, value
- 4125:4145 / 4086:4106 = 1.09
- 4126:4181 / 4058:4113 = 1.10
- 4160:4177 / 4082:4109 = 1.09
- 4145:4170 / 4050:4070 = 1.16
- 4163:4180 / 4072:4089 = 1.07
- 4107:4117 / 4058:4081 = 1.09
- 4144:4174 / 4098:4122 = 1.10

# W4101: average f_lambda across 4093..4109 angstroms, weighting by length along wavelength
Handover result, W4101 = 9.28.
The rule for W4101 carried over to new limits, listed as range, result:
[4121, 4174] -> 10.2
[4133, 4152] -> 10.2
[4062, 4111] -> 9.59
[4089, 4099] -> 10.1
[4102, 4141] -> 10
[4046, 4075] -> 9.55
